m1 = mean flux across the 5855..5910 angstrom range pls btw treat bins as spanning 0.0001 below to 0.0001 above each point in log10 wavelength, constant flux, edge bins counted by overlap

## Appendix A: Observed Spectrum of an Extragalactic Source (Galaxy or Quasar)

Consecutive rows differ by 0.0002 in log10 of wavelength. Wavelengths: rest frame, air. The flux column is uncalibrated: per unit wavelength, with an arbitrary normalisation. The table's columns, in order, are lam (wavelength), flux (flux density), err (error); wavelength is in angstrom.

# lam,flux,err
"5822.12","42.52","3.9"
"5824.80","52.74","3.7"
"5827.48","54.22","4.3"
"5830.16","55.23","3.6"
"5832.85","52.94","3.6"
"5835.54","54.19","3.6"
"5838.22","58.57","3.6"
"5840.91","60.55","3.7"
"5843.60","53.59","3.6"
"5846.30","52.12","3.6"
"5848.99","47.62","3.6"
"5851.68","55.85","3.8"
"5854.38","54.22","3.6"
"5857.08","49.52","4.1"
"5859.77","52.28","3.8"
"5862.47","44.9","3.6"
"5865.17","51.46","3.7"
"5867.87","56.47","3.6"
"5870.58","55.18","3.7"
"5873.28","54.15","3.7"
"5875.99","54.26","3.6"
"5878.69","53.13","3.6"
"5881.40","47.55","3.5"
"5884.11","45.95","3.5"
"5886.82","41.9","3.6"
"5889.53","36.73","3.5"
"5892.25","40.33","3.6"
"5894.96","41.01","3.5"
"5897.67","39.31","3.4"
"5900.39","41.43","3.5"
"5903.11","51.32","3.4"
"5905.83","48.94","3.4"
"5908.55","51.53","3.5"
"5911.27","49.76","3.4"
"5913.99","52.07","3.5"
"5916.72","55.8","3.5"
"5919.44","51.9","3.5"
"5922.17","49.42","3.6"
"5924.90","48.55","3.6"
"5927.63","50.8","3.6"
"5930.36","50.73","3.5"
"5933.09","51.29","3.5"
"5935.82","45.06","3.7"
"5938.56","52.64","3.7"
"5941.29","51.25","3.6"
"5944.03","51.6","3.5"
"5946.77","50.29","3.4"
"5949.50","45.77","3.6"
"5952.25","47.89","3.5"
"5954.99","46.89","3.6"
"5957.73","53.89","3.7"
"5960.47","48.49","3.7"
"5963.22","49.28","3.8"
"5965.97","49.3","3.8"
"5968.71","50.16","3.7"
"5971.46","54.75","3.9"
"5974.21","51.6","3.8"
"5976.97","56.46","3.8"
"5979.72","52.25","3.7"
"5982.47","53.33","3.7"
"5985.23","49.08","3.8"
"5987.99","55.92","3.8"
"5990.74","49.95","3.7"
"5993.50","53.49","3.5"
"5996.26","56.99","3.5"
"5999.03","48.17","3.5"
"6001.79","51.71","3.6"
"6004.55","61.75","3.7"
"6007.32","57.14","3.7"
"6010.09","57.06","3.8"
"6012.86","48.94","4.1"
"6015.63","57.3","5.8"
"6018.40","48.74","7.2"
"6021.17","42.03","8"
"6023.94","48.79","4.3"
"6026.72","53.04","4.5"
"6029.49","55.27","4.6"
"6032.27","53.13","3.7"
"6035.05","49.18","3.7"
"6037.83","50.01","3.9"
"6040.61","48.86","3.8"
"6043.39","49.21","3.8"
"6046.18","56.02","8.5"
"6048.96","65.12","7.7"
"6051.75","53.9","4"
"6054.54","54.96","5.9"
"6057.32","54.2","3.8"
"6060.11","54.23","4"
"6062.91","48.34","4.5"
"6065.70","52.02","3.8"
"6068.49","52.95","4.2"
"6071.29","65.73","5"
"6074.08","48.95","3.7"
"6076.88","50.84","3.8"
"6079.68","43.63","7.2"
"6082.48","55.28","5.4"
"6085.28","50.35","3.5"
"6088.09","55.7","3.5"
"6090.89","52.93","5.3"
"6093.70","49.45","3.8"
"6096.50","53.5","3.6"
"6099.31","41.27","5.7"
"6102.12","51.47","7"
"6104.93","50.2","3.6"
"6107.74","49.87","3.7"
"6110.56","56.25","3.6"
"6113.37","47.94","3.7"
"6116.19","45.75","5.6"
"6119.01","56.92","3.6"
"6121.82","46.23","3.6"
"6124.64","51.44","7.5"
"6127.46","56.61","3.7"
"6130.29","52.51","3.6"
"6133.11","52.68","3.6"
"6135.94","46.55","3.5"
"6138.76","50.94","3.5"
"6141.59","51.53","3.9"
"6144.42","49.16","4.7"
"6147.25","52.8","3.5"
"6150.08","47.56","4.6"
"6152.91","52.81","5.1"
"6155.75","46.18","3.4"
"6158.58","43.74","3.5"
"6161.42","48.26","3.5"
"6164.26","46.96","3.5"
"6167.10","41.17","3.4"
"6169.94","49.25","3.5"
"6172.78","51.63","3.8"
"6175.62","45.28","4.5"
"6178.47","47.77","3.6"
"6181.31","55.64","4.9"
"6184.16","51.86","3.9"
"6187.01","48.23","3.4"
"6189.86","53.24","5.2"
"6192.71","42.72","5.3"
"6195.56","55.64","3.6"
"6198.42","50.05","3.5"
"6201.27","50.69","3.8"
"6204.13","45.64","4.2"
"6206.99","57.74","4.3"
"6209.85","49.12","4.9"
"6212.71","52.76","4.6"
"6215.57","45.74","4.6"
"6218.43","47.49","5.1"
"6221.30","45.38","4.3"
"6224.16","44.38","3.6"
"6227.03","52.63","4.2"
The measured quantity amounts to 47.9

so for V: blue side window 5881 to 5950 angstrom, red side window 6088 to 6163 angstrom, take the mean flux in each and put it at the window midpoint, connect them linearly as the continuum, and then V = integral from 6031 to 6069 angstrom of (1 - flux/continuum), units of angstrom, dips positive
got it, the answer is -2.8 angstrom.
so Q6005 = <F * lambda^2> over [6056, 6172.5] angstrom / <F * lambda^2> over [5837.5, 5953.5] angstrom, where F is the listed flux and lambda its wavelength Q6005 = 1.1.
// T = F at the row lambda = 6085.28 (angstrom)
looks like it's 50.35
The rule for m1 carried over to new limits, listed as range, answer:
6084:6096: 52.2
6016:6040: 50.3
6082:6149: 51.1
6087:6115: 50.8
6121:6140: 51.1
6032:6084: 53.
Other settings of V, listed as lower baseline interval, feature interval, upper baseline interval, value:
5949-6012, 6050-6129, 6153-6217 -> -2.0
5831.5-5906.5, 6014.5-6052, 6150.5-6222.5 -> -2.1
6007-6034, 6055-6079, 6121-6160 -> -0.9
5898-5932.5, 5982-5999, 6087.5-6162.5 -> -0.9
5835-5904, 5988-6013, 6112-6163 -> -2.2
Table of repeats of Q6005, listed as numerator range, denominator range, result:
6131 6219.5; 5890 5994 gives 1.07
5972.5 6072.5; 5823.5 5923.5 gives 1.11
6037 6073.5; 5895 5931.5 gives 1.16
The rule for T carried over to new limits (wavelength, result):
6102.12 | 51.47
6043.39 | 49.21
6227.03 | 52.63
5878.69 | 53.13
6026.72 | 53.04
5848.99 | 47.62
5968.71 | 50.16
